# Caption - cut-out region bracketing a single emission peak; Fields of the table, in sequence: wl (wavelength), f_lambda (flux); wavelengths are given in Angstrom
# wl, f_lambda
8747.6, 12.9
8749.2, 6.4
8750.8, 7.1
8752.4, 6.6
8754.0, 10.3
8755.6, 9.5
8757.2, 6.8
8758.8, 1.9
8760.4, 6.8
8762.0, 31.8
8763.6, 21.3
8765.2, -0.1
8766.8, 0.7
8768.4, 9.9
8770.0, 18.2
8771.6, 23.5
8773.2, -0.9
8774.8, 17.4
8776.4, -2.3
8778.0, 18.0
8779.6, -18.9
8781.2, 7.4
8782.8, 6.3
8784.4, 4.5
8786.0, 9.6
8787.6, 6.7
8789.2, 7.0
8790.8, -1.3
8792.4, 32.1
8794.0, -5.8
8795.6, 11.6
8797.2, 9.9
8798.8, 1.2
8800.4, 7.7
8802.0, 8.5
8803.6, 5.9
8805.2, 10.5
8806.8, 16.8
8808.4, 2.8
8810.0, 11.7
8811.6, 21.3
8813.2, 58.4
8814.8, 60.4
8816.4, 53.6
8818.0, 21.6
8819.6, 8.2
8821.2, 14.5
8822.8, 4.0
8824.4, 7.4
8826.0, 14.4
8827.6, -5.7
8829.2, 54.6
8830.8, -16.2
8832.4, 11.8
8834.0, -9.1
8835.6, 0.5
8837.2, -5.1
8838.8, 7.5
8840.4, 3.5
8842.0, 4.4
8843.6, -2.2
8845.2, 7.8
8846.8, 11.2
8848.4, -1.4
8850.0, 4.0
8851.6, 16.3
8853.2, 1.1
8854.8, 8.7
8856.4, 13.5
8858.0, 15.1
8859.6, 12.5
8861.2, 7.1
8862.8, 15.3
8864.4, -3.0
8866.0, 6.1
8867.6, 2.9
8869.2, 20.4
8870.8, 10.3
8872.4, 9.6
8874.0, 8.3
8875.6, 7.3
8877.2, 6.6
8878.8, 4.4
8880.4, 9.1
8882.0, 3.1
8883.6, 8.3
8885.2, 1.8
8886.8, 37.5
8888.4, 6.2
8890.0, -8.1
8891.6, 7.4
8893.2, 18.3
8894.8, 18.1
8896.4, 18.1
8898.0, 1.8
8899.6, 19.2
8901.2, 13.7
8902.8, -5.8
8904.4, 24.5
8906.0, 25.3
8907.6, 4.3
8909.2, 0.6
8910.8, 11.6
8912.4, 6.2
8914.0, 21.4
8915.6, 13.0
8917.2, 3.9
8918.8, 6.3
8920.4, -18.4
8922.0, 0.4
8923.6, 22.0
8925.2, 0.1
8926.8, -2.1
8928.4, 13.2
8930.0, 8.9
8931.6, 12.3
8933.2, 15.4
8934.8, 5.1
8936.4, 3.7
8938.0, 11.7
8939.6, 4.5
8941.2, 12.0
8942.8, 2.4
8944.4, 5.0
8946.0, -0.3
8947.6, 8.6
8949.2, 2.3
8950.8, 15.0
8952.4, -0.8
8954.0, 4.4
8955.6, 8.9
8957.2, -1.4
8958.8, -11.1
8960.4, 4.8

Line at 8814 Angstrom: H-gamma 4340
